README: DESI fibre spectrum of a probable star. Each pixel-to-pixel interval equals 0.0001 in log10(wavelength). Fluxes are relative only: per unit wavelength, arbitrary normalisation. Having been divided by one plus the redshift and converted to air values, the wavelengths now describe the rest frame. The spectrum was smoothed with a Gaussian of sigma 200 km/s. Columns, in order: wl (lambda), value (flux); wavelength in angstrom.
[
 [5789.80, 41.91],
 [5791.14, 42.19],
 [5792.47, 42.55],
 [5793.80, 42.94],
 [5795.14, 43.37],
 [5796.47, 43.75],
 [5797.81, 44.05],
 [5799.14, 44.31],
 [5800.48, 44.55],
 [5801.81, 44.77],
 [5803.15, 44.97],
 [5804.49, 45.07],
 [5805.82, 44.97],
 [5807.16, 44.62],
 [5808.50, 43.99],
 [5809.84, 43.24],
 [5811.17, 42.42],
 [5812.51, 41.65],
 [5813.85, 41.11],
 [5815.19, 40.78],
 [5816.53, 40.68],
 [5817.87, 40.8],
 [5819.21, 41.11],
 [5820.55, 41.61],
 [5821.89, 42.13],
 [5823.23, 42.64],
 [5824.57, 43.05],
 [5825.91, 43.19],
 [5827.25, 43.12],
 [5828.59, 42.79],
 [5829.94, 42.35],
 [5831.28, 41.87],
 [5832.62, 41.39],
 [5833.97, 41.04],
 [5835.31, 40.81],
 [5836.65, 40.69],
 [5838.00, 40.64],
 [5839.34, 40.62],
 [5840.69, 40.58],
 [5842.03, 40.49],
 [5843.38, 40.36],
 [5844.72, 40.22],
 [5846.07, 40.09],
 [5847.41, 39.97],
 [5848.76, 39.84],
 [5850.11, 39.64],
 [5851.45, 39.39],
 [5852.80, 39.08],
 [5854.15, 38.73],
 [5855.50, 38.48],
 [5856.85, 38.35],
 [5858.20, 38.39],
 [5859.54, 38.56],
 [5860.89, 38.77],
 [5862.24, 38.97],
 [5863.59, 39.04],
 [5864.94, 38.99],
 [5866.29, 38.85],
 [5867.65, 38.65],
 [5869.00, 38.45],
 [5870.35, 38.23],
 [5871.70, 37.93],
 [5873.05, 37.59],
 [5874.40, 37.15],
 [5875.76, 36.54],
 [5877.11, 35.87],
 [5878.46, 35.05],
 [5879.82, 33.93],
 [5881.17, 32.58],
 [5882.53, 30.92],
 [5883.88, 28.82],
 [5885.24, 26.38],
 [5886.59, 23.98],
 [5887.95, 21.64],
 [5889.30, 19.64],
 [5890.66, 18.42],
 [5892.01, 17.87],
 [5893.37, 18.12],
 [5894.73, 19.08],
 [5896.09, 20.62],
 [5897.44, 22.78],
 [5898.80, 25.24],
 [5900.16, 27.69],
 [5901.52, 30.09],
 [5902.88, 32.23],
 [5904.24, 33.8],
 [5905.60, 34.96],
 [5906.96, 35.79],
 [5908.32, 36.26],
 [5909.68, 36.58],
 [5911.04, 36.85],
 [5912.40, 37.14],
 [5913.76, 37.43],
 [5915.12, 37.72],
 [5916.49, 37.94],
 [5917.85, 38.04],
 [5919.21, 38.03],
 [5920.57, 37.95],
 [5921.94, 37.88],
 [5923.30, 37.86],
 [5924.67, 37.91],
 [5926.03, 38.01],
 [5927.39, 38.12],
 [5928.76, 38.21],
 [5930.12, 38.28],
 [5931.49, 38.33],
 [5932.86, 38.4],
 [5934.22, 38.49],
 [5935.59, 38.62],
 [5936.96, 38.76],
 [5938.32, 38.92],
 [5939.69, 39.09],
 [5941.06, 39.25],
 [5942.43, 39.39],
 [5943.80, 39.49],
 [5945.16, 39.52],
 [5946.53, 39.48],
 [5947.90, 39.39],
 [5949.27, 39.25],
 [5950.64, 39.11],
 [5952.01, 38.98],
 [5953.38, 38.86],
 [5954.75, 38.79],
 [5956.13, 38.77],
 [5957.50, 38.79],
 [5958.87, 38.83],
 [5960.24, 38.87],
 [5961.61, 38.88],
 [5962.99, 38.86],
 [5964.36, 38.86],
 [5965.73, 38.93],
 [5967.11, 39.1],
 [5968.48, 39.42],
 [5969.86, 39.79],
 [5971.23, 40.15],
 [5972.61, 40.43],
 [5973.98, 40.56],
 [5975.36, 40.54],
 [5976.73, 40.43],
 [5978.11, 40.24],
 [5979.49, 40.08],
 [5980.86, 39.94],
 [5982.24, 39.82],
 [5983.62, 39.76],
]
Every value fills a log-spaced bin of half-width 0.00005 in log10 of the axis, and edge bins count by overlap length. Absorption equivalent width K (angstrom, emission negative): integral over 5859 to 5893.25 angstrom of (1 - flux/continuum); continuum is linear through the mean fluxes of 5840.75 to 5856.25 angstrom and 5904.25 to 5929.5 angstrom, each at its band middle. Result 5.4 angstrom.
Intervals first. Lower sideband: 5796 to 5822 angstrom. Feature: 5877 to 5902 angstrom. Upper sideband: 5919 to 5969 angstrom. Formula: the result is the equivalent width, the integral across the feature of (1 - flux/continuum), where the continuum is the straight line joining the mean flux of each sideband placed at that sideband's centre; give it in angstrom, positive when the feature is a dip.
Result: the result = 9.3 angstrom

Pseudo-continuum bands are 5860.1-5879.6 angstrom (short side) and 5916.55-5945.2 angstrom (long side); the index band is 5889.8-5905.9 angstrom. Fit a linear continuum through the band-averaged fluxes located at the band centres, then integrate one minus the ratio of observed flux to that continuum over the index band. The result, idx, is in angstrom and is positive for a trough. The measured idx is 5.6 angstrom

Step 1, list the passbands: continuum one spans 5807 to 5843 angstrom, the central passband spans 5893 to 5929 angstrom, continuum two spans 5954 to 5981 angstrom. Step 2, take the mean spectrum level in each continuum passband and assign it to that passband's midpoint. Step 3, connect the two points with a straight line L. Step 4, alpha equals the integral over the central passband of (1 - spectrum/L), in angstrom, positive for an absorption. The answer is 6.13 angstrom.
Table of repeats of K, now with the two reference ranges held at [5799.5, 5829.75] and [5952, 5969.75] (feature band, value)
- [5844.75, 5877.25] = 2.3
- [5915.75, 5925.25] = 0.5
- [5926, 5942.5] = 0.4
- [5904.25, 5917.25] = 1.2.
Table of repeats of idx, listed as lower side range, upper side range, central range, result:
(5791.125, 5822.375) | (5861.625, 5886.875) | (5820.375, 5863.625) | -1.7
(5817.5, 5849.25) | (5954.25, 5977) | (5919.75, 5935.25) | 0.7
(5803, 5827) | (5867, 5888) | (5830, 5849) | -0.8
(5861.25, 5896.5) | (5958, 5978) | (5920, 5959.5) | -2.0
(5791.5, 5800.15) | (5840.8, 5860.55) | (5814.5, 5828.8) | -0.1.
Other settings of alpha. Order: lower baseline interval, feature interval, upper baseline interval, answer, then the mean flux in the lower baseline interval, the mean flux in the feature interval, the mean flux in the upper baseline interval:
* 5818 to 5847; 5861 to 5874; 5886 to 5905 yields -2.9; 41.4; 38.5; 23.7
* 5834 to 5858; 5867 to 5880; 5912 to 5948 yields 0.8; 39.9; 37.1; 38.4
